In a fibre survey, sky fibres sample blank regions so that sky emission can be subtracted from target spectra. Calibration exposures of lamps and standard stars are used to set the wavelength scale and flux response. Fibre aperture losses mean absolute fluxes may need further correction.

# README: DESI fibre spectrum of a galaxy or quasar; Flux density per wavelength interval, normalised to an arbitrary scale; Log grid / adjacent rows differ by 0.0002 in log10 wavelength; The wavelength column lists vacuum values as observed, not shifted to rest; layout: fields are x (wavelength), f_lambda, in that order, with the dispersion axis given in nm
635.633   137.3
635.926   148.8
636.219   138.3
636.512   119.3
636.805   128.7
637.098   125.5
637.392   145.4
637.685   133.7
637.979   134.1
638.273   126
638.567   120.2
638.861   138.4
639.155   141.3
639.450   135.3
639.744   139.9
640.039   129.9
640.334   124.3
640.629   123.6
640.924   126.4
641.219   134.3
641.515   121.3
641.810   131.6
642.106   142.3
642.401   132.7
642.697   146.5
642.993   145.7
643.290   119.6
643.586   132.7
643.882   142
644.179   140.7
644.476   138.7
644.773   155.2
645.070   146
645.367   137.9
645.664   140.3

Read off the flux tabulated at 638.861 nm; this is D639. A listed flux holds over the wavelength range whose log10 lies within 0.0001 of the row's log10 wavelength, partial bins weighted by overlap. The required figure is 138.4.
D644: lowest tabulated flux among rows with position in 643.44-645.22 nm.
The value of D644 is 132.7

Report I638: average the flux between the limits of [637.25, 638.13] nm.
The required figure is 138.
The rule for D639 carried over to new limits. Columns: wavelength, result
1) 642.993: 145.7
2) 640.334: 124.3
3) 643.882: 142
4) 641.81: 131.6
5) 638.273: 126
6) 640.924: 126.4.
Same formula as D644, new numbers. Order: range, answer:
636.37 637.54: 119.3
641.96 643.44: 119.6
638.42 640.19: 120.2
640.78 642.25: 121.3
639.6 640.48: 124.3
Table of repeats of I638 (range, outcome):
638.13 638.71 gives 123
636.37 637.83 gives 131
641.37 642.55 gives 132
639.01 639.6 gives 138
